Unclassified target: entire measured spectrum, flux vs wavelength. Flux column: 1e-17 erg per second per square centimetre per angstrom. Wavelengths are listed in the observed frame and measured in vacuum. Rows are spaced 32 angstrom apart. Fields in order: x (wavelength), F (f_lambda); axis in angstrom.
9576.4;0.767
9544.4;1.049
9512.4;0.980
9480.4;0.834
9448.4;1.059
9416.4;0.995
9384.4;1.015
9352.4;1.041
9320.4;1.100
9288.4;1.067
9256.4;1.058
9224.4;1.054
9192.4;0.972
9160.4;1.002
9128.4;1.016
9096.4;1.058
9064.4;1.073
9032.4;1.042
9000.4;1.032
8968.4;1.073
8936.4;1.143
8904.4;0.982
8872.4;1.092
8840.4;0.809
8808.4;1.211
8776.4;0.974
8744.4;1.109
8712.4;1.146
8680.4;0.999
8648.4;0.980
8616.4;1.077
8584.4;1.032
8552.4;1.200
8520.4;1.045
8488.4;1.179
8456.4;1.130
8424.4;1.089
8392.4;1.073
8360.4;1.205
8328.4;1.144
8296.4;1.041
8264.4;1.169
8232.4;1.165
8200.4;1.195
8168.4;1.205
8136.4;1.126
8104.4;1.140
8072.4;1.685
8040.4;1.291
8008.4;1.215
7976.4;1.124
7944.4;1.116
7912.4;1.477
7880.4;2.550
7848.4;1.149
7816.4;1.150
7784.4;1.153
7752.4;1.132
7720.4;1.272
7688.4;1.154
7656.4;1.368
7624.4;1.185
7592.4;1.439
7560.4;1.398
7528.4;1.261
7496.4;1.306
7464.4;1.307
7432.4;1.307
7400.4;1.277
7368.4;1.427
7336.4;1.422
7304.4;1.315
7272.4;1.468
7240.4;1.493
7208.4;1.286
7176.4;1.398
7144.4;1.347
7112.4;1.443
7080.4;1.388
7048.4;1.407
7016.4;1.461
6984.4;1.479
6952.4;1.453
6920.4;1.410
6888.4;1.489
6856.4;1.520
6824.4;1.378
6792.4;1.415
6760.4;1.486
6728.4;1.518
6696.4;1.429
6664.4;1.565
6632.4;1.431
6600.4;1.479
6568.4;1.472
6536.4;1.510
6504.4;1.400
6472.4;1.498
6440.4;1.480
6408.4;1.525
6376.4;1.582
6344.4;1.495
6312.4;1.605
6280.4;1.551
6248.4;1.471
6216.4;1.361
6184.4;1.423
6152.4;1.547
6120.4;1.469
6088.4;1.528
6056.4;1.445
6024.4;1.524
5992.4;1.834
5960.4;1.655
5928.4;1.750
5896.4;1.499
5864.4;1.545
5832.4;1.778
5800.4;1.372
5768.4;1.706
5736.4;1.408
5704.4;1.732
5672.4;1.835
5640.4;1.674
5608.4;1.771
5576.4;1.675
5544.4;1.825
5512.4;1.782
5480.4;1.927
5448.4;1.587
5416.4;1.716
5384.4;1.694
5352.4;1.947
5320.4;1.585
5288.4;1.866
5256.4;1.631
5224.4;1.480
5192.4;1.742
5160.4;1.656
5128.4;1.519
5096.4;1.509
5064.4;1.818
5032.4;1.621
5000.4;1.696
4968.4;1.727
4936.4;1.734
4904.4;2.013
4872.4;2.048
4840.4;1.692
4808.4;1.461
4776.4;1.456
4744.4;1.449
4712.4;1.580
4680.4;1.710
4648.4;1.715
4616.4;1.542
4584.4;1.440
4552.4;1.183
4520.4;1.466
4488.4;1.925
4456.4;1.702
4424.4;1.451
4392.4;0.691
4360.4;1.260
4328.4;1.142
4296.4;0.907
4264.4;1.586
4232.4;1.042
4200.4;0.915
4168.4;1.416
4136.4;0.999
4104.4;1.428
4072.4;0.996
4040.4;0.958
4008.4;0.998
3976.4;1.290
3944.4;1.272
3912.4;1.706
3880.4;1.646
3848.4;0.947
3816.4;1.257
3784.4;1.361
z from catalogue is 0.20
